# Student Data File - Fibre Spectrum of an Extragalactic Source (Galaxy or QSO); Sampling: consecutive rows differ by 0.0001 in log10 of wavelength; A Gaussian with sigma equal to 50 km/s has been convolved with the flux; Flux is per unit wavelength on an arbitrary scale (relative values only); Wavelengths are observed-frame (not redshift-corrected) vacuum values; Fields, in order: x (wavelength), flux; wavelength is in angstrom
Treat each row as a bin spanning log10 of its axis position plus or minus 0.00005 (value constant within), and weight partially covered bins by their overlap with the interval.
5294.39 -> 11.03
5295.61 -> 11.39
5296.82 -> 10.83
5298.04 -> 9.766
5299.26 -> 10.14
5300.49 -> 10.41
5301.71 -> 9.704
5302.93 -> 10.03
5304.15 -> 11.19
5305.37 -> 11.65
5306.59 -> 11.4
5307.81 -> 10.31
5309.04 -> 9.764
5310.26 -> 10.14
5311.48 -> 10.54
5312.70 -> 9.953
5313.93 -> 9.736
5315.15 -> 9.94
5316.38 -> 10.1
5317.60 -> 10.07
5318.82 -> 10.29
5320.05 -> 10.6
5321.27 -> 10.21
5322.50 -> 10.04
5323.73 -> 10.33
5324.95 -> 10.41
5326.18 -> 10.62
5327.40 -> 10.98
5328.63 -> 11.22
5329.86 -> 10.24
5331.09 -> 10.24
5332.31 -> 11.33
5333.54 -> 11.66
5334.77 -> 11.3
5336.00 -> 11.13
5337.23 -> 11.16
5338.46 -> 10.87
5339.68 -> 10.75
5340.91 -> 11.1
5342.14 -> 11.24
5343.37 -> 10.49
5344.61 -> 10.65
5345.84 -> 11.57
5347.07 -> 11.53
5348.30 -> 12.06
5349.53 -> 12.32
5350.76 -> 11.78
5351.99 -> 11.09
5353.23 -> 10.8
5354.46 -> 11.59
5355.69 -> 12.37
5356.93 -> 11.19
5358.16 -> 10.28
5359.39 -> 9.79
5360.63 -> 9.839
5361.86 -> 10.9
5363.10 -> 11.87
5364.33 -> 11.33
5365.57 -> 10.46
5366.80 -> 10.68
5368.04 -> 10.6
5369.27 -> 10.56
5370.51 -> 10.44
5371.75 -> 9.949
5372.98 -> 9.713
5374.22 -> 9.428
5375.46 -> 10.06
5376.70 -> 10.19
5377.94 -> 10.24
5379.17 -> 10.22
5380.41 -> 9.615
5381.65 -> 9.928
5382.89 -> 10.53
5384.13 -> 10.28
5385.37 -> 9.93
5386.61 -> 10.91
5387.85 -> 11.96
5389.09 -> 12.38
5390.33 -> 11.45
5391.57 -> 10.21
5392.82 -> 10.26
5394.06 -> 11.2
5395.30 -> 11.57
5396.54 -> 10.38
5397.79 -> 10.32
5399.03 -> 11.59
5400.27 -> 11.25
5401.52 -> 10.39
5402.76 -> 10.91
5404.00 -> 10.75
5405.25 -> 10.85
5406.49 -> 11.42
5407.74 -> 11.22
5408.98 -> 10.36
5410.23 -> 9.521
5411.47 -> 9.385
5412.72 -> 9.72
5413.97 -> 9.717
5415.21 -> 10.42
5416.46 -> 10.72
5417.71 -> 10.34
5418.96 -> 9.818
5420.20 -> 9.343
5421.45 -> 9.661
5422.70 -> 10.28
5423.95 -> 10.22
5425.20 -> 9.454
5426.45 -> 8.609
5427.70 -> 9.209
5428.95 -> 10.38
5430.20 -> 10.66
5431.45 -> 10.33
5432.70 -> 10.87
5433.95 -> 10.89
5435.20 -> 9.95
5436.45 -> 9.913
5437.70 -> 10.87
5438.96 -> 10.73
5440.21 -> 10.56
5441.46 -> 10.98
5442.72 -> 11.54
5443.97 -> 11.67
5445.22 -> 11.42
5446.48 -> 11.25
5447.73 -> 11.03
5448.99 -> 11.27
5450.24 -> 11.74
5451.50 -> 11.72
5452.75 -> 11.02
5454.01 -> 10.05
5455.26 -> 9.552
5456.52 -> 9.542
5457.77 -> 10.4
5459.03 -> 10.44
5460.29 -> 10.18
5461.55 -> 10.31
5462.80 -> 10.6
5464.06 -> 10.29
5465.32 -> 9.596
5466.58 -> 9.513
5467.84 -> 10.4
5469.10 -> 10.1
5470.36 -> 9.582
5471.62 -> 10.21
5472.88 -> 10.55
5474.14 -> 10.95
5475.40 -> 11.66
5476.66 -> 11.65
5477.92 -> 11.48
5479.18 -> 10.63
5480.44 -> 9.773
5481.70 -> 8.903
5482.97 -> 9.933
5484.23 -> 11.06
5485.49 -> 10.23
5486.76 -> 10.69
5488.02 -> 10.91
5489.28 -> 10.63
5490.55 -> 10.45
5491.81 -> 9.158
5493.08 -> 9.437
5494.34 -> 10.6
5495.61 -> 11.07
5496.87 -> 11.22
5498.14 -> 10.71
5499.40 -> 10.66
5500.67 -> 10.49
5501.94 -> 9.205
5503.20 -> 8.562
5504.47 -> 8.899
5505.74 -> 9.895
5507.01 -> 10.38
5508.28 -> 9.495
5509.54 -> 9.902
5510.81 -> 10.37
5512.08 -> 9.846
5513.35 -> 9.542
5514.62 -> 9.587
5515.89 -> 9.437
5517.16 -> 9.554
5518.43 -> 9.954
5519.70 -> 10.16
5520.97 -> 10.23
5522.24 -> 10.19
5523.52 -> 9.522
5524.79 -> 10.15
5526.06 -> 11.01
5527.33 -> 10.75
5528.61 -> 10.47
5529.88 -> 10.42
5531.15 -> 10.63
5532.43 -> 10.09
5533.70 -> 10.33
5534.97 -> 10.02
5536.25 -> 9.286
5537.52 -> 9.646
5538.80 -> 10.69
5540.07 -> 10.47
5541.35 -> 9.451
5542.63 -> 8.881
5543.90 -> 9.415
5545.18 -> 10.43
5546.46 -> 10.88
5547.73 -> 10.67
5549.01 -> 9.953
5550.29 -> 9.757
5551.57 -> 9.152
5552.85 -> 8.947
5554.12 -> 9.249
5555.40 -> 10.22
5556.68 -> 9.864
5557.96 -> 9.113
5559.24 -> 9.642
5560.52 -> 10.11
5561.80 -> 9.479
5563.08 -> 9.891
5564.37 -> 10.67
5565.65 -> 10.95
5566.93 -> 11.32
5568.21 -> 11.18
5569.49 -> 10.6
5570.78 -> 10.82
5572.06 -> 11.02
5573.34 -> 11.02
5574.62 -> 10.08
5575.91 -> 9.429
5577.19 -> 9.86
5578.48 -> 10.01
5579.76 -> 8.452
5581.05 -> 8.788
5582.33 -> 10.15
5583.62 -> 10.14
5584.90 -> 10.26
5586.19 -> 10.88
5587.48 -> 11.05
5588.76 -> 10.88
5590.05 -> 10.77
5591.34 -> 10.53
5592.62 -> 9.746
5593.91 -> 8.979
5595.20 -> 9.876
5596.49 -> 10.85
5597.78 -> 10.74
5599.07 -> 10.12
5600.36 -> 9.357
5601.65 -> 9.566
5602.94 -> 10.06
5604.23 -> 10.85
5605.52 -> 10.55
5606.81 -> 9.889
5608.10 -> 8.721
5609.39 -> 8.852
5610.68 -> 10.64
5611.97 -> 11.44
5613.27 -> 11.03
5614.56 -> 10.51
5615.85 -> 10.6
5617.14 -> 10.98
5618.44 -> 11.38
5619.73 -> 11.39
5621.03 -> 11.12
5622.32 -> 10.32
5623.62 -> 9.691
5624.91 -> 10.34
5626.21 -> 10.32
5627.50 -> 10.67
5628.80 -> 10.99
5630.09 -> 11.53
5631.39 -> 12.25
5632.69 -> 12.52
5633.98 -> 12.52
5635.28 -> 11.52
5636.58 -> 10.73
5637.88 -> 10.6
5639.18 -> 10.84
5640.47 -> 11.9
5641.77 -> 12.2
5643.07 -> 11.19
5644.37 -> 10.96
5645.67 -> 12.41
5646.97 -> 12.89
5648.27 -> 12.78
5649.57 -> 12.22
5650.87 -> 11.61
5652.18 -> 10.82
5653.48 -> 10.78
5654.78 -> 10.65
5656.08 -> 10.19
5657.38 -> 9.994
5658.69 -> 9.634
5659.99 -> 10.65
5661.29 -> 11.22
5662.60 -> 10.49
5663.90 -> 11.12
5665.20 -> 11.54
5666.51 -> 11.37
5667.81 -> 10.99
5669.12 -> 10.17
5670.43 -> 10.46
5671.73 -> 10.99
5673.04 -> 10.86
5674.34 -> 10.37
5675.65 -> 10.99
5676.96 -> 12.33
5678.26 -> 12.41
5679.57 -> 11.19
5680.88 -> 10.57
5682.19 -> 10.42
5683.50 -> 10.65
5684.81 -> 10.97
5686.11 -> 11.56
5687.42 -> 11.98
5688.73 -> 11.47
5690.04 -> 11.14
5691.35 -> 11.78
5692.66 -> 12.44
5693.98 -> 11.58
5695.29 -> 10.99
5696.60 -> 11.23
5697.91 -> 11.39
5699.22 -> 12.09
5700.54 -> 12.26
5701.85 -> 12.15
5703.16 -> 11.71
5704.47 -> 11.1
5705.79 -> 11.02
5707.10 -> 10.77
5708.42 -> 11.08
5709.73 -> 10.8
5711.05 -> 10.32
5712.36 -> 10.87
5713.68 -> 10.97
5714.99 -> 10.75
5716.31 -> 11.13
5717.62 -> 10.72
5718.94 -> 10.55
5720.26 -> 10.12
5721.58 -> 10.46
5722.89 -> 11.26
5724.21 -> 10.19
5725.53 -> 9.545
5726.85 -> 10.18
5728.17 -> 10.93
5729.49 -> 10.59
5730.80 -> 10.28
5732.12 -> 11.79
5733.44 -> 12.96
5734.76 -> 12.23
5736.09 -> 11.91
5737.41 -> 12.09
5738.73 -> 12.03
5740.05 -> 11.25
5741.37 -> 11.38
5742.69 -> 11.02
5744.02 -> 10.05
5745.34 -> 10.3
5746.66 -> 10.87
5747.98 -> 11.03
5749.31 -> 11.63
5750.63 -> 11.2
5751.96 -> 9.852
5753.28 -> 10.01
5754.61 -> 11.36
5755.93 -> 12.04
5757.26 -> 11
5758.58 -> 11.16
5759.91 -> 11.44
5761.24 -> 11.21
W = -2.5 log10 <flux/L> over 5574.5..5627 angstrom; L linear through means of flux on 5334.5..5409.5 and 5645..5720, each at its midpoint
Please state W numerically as 0.09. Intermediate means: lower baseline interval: 10.8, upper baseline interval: 11.2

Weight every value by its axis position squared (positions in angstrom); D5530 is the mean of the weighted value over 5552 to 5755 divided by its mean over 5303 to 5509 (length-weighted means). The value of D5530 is 1.12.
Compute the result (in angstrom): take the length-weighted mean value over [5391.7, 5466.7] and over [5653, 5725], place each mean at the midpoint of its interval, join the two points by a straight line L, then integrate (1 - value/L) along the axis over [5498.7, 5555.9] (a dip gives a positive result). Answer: 4.04 angstrom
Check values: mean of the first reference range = 10.5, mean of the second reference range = 11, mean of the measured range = 9.93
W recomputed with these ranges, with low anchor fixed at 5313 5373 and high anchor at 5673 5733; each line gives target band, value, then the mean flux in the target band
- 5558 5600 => 0.08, 10.2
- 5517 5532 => 0.07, 10.3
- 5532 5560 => 0.12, 9.83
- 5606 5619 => 0.06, 10.4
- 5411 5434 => 0.09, 9.98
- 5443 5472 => 0.04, 10.5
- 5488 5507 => 0.09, 10.1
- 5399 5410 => 0.00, 10.9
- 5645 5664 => -0.01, 11.2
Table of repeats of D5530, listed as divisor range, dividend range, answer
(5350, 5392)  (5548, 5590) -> 1.02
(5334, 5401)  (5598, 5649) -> 1.11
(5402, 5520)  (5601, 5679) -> 1.14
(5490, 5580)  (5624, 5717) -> 1.17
